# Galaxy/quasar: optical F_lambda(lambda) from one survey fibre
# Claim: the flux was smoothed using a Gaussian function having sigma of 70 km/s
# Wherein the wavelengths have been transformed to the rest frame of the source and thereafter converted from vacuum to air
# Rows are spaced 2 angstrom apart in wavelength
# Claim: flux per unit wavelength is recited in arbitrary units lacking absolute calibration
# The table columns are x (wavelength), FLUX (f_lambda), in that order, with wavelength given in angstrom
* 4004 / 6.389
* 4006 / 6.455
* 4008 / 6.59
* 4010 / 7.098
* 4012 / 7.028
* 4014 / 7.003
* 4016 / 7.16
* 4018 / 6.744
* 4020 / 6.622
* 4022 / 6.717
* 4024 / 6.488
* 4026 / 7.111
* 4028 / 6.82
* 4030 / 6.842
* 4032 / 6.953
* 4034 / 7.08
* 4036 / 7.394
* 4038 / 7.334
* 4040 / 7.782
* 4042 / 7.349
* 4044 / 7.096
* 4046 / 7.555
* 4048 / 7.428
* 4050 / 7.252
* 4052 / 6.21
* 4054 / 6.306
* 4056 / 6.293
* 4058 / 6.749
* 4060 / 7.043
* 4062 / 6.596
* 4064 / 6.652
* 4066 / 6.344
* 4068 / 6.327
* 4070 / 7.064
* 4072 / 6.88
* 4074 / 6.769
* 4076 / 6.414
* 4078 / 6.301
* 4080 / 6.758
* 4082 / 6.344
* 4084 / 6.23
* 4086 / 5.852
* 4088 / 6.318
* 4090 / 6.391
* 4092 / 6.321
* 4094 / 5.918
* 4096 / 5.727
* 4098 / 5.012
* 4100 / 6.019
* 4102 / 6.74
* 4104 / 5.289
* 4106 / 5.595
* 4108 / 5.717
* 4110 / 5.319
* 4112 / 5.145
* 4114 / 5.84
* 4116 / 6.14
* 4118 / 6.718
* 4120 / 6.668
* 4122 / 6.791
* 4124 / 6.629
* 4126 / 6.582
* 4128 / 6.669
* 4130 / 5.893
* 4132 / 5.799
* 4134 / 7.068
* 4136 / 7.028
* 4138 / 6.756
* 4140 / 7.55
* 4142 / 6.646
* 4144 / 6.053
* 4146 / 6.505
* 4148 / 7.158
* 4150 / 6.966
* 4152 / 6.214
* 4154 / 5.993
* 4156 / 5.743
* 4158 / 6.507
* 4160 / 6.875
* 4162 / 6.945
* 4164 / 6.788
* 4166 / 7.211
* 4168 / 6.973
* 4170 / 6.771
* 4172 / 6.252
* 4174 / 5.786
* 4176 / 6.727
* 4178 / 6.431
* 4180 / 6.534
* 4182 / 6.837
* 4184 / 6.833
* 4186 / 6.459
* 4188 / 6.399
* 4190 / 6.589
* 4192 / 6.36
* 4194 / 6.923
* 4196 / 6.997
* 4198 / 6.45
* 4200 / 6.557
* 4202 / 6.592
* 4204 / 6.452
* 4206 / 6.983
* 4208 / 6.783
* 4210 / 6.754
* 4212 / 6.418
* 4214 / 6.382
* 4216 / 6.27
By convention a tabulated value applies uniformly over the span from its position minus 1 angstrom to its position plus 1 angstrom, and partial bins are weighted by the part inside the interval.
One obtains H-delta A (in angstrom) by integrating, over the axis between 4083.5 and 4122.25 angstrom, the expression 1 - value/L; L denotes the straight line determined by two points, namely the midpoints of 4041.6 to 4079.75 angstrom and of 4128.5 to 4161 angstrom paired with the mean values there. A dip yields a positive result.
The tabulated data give 4.0 angstrom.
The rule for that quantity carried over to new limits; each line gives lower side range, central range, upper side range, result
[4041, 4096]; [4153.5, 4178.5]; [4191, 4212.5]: 0.4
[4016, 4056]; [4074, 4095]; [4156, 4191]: 1.7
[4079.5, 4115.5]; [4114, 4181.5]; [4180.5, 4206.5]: -3.1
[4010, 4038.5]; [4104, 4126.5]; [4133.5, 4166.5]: 2.3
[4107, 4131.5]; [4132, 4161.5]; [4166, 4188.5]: -1.2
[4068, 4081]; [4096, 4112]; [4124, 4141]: 2.5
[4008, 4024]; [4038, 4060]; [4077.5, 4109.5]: -1.7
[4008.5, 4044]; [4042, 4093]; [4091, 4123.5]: -1.2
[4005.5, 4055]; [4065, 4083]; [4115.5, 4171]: 0.7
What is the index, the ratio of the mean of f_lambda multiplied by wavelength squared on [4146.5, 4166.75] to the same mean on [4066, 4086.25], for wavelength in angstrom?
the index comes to 1.06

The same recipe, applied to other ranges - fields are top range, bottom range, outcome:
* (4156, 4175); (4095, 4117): 1.20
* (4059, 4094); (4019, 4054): 0.94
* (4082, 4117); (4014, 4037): 0.88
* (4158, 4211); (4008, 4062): 1.03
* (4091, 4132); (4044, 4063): 0.91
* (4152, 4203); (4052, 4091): 1.07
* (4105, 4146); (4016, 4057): 0.95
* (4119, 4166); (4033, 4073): 1.00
